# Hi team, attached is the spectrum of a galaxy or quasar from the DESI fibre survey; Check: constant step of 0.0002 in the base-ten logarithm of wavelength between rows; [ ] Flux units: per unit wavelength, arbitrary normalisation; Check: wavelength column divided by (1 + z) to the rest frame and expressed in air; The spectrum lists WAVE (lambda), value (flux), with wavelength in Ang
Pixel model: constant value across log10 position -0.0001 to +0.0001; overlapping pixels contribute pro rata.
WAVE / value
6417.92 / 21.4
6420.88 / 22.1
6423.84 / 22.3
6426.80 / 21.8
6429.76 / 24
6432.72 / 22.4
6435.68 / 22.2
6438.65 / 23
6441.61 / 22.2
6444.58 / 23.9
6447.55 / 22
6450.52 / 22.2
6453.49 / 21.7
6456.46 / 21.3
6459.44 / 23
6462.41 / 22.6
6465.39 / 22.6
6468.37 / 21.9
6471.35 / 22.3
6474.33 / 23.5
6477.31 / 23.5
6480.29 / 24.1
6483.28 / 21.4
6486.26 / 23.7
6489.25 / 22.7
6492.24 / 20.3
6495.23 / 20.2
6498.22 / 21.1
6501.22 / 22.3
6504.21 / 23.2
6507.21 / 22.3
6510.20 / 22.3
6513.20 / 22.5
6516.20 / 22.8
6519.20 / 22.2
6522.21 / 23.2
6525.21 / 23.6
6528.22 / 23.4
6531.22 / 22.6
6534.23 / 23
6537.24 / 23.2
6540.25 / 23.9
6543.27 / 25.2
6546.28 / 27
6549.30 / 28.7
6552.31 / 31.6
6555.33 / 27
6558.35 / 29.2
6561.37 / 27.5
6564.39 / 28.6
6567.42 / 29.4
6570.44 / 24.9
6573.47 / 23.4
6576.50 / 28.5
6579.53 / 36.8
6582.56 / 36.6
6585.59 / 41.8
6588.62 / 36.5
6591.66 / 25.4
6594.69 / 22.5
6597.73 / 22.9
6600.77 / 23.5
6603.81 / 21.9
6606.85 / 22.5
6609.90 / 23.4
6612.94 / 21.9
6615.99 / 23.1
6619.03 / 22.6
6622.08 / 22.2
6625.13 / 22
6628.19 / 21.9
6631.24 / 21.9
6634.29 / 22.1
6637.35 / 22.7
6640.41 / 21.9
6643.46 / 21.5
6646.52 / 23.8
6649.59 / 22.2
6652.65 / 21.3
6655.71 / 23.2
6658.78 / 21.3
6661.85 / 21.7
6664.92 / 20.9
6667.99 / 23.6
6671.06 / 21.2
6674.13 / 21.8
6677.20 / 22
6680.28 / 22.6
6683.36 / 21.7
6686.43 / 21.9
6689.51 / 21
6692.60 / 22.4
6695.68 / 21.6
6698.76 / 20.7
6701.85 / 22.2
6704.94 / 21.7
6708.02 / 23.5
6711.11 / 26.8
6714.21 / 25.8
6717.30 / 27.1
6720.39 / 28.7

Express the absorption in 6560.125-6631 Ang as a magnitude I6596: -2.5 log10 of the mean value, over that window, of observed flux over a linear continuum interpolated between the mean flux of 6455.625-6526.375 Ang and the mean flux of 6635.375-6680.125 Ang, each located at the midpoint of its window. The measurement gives -0.19 mag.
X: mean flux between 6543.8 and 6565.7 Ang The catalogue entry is 28.4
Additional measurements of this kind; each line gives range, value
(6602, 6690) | 22.1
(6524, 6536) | 23.1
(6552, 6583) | 29.1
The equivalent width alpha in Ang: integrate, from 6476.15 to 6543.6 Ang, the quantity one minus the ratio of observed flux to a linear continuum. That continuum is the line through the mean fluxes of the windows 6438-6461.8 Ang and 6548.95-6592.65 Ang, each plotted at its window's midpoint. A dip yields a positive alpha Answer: 9.5 Ang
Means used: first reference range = 22.4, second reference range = 30.5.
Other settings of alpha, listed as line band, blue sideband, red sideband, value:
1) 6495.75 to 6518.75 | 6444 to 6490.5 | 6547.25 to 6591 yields 3.1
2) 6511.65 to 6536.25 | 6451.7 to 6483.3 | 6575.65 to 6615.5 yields 2.0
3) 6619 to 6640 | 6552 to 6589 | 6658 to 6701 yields 3.0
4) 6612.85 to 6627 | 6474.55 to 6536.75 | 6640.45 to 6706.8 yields -0.2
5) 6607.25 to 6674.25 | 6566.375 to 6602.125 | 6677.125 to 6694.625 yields 7.9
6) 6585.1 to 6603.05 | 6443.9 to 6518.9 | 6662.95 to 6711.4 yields -4.4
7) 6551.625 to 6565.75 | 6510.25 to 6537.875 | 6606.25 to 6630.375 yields -3.7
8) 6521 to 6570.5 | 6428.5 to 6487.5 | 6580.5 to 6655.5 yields -4.9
